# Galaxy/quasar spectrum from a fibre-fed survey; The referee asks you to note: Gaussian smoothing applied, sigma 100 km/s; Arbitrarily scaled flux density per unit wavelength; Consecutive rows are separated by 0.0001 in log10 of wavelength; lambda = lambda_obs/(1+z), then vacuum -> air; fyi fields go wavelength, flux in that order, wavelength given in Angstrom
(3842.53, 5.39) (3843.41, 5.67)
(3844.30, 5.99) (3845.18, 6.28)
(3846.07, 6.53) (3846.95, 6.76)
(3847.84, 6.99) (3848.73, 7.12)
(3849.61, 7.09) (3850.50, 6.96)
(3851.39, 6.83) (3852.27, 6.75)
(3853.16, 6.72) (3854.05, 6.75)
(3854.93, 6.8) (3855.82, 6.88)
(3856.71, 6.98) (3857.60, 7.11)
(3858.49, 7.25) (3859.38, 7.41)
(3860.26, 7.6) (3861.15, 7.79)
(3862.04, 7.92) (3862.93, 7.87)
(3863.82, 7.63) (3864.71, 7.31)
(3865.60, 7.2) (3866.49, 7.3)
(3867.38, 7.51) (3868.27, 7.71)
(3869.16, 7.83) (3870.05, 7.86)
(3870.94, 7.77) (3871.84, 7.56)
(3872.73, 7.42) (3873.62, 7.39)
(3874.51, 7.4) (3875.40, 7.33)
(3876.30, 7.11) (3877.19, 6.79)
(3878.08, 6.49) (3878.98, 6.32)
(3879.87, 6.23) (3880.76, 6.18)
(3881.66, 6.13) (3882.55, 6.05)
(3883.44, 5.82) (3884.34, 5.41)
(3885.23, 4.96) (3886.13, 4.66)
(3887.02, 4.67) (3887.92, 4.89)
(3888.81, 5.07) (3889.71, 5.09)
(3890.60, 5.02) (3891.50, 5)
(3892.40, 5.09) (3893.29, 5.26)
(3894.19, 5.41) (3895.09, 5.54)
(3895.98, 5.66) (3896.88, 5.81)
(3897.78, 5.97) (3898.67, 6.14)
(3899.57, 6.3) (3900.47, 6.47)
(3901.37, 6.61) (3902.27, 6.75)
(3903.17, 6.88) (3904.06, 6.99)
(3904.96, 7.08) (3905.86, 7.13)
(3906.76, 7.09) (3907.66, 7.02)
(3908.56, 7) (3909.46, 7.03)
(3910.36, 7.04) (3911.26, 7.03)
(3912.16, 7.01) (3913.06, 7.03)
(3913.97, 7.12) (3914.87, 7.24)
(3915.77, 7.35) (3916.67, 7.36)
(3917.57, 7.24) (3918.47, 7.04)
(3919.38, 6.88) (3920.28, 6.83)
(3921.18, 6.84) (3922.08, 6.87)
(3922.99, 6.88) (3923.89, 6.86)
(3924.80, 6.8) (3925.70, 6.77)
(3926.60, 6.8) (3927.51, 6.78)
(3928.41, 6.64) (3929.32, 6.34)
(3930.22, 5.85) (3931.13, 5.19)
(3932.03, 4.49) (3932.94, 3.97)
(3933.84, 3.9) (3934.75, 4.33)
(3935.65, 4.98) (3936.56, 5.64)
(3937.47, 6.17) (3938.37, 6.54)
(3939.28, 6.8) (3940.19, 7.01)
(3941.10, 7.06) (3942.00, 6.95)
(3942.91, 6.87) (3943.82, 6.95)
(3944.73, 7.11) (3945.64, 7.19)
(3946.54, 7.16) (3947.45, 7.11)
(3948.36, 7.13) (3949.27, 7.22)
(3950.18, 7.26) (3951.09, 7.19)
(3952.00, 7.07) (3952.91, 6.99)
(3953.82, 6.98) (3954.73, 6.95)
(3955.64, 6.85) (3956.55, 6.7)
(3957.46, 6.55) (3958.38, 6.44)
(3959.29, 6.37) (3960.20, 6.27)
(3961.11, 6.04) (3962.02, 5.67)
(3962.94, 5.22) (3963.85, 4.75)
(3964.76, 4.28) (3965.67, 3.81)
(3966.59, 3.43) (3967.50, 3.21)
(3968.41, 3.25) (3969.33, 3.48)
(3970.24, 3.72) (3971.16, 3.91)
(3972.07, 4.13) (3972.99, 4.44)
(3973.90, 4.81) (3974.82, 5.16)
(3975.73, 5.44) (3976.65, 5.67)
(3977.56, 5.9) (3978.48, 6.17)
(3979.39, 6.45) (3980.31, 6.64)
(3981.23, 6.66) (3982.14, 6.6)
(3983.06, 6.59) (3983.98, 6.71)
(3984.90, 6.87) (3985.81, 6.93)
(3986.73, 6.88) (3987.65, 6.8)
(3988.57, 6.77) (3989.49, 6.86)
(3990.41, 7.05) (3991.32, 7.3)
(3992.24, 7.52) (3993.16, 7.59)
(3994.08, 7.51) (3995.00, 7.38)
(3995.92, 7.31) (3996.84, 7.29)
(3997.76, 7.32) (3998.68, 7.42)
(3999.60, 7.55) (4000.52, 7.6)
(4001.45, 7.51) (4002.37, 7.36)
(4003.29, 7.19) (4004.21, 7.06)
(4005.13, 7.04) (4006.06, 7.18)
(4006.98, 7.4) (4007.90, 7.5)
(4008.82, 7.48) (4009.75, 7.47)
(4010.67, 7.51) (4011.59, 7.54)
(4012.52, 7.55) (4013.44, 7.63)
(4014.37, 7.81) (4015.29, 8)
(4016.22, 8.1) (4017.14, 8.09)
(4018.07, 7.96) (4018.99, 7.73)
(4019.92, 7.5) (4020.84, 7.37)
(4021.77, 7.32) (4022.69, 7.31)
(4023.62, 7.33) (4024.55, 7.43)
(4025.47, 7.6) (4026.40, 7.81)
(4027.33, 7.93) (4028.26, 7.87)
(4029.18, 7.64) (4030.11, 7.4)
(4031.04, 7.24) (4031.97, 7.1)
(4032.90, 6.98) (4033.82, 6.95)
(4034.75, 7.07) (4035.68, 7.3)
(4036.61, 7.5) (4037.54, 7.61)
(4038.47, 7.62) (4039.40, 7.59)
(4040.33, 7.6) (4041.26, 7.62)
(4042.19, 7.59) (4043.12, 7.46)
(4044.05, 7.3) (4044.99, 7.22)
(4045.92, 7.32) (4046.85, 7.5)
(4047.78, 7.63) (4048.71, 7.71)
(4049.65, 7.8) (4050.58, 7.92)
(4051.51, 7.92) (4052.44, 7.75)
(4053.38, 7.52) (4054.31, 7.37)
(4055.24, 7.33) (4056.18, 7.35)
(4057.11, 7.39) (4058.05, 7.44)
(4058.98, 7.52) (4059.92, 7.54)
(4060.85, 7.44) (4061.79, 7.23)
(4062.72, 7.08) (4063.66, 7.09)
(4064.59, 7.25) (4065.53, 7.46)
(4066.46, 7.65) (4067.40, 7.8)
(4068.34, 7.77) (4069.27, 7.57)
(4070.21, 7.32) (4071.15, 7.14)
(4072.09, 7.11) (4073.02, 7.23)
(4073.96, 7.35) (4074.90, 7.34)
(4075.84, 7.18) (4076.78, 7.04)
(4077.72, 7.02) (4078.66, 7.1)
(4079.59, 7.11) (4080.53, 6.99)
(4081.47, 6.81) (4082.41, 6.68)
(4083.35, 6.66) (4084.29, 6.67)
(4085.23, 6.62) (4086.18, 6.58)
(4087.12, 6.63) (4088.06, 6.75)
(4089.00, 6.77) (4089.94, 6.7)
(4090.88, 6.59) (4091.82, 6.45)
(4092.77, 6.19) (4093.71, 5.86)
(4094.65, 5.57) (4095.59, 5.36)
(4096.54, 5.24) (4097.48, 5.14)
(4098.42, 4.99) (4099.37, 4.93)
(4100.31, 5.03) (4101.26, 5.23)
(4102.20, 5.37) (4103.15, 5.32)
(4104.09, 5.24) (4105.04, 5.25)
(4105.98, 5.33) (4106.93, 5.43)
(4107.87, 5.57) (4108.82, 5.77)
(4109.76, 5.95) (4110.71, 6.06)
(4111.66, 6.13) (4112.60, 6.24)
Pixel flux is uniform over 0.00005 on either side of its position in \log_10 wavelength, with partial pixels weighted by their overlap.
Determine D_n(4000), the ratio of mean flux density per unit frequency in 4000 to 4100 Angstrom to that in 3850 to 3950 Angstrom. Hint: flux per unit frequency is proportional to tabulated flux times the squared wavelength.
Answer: 1.18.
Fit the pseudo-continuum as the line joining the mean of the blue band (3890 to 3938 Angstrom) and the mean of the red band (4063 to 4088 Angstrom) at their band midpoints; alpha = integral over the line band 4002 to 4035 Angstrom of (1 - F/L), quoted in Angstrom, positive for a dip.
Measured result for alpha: -3.2 Angstrom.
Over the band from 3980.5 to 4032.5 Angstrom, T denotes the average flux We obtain 7.36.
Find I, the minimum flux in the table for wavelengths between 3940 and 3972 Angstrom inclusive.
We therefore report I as 3.21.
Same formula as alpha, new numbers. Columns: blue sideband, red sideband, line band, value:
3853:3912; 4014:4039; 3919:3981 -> 9.6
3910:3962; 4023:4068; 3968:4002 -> 3.3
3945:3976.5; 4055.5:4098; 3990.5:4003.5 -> -2.9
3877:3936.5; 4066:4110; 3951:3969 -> 1.7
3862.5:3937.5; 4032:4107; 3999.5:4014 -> -1.5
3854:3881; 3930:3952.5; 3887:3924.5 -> 1.7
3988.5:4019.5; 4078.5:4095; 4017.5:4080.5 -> -4.0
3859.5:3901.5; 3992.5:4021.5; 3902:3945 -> 1.4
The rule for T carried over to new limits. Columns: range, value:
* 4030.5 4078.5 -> 7.41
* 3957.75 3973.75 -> 4.63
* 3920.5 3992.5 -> 6.07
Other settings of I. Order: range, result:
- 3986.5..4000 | 6.77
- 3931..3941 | 3.9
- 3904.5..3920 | 6.88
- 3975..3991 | 5.44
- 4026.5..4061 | 6.95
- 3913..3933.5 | 3.97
